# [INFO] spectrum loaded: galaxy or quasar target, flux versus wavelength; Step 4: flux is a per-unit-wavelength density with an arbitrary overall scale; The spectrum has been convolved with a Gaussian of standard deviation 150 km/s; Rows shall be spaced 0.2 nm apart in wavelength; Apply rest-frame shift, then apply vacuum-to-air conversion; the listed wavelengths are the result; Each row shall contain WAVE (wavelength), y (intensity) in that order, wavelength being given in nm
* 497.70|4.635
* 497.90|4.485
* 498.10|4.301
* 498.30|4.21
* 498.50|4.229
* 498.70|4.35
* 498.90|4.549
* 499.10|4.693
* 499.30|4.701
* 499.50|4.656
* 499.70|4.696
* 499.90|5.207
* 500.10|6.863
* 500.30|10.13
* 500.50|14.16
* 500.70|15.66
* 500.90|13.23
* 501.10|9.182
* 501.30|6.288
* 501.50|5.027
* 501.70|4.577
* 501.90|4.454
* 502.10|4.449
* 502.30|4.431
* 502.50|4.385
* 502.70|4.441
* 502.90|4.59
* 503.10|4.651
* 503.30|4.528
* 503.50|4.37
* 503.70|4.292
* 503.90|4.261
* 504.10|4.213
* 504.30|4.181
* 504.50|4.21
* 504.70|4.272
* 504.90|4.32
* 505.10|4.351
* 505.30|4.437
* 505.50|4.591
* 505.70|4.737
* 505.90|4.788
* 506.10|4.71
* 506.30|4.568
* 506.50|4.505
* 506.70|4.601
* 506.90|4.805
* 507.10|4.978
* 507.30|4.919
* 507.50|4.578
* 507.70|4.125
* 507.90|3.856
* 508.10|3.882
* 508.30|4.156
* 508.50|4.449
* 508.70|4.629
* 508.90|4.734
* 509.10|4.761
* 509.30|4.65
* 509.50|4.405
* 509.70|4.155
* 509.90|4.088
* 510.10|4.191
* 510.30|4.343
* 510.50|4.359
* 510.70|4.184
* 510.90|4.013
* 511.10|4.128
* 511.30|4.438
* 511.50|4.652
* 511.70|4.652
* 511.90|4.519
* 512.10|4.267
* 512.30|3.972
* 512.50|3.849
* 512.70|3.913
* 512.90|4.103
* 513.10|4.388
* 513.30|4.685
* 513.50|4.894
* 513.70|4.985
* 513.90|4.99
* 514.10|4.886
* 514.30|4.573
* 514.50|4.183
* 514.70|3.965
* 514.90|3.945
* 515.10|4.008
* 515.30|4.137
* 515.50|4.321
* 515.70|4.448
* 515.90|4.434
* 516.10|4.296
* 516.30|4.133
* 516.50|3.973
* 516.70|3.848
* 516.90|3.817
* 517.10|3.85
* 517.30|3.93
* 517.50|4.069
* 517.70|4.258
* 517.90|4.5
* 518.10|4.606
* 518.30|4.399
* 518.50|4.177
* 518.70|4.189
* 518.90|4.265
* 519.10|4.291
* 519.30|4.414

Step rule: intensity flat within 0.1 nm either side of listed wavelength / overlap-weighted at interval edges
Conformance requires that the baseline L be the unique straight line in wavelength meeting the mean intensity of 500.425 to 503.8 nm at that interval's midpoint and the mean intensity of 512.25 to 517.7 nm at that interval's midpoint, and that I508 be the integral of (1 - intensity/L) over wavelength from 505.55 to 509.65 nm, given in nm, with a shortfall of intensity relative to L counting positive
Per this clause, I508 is 0.764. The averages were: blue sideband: 6.57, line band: 4.54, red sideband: 4.25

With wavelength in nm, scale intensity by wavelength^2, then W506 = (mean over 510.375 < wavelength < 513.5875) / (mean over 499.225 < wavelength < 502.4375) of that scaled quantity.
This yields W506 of 0.6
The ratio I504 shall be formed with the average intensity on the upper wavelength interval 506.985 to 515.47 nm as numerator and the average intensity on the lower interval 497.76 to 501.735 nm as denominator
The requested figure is 0.65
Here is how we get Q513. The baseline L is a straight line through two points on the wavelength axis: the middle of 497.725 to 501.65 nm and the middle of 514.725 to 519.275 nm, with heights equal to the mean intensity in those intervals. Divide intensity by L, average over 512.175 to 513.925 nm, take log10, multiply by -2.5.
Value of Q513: 0.09 mag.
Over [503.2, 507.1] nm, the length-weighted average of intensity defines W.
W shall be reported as 4.47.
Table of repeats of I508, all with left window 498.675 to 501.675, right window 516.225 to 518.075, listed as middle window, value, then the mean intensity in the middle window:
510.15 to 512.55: 0.442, 4.29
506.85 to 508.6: 0.468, 4.41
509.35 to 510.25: 0.216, 4.24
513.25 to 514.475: -0.015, 4.8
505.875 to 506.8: 0.246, 4.62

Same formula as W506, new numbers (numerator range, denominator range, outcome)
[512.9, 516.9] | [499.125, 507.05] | 0.81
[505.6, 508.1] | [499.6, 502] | 0.56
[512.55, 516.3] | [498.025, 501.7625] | 0.67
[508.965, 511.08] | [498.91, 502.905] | 0.66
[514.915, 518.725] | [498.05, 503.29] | 0.71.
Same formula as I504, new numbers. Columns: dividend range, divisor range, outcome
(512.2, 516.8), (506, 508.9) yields 0.96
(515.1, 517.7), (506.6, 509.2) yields 0.91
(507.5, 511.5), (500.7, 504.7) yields 0.79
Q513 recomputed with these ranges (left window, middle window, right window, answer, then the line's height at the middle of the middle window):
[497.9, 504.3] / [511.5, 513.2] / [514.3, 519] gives 0.10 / 4.64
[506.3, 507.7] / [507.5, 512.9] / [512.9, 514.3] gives 0.10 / 4.71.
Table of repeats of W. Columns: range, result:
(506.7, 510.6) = 4.43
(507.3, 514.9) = 4.37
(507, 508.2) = 4.39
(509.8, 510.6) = 4.25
